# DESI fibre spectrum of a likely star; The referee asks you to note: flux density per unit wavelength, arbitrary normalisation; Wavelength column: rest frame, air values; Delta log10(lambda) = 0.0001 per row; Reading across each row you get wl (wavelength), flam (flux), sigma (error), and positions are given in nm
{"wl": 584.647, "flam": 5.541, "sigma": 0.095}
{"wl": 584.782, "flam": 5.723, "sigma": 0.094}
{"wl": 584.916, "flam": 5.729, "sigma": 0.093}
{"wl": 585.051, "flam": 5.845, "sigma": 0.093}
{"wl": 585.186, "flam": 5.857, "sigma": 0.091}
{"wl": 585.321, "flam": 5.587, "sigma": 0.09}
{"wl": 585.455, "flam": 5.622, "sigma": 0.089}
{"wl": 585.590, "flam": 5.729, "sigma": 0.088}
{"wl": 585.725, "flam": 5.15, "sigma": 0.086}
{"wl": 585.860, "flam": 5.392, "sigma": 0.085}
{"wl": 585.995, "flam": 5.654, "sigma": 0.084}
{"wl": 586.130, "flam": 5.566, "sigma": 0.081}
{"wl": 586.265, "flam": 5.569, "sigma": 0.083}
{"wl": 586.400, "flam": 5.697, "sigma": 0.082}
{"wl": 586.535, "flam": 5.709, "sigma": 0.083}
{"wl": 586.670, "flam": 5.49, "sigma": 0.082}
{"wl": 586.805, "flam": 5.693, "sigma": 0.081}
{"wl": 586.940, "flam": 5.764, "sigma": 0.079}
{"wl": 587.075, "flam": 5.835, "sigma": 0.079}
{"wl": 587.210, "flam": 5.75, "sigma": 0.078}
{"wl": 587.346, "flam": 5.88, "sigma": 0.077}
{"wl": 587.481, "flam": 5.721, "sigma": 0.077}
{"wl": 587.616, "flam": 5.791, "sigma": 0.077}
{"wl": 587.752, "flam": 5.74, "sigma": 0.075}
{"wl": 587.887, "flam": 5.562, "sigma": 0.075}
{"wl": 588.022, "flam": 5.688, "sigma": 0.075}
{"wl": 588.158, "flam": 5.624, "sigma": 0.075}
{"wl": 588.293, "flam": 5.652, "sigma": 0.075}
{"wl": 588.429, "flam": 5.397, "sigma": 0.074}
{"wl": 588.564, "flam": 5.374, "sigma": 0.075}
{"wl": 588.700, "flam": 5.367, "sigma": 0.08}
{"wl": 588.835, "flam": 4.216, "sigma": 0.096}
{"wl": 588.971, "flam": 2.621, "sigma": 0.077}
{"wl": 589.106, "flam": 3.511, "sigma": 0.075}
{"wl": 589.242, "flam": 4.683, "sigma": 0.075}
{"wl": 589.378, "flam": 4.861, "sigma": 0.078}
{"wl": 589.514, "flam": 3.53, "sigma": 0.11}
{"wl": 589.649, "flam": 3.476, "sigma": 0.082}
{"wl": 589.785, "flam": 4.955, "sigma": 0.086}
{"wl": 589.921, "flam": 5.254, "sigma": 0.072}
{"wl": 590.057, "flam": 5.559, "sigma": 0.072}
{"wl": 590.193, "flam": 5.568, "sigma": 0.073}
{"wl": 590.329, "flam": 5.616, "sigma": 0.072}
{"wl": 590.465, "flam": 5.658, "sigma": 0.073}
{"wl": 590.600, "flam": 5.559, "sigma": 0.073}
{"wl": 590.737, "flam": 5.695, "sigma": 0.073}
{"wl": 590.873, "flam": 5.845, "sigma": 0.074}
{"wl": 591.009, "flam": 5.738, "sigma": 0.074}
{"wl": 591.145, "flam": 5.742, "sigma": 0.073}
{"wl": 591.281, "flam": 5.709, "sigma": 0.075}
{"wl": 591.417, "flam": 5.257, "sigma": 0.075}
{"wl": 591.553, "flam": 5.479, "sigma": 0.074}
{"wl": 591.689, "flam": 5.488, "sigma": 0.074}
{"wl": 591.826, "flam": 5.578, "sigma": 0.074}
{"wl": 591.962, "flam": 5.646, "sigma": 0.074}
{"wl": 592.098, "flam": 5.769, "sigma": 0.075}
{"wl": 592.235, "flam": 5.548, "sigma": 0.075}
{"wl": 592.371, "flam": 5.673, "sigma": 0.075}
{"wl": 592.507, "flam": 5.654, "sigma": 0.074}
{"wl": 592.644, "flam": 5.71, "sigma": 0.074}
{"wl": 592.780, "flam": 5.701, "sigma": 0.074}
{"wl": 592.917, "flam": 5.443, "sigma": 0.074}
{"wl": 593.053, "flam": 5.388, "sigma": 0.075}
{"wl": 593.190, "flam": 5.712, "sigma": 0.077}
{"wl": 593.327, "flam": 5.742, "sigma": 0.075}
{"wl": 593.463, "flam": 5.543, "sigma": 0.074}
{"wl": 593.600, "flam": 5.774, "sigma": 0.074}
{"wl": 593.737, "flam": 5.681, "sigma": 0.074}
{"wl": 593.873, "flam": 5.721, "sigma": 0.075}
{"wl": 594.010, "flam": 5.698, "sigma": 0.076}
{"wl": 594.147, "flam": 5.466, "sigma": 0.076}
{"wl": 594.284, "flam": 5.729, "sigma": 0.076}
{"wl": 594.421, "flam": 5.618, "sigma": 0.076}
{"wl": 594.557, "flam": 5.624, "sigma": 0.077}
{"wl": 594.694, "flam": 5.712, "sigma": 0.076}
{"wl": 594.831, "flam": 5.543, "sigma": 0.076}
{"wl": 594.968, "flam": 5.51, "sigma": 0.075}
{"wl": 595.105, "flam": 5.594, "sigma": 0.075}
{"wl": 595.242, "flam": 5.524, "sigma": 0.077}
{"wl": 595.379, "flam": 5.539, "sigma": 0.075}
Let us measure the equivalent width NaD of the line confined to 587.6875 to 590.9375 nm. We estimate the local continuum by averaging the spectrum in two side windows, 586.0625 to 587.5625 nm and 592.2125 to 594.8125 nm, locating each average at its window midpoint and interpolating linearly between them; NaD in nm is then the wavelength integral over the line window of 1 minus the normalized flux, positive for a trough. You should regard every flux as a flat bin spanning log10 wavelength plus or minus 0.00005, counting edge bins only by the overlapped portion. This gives 0.365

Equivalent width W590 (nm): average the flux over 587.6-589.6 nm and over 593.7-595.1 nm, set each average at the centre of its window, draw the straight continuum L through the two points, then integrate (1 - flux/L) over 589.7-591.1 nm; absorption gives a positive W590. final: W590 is -0.11 nm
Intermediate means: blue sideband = 4.87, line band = 5.52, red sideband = 5.63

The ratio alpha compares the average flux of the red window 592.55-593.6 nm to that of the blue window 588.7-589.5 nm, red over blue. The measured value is 1.38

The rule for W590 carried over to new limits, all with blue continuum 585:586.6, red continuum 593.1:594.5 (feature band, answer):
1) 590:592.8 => 0.01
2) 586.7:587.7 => -0.03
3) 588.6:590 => 0.34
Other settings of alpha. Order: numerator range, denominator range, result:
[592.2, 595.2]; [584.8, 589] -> 1.02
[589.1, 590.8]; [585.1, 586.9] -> 0.89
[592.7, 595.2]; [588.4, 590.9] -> 1.16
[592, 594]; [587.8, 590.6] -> 1.15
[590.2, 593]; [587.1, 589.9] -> 1.13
